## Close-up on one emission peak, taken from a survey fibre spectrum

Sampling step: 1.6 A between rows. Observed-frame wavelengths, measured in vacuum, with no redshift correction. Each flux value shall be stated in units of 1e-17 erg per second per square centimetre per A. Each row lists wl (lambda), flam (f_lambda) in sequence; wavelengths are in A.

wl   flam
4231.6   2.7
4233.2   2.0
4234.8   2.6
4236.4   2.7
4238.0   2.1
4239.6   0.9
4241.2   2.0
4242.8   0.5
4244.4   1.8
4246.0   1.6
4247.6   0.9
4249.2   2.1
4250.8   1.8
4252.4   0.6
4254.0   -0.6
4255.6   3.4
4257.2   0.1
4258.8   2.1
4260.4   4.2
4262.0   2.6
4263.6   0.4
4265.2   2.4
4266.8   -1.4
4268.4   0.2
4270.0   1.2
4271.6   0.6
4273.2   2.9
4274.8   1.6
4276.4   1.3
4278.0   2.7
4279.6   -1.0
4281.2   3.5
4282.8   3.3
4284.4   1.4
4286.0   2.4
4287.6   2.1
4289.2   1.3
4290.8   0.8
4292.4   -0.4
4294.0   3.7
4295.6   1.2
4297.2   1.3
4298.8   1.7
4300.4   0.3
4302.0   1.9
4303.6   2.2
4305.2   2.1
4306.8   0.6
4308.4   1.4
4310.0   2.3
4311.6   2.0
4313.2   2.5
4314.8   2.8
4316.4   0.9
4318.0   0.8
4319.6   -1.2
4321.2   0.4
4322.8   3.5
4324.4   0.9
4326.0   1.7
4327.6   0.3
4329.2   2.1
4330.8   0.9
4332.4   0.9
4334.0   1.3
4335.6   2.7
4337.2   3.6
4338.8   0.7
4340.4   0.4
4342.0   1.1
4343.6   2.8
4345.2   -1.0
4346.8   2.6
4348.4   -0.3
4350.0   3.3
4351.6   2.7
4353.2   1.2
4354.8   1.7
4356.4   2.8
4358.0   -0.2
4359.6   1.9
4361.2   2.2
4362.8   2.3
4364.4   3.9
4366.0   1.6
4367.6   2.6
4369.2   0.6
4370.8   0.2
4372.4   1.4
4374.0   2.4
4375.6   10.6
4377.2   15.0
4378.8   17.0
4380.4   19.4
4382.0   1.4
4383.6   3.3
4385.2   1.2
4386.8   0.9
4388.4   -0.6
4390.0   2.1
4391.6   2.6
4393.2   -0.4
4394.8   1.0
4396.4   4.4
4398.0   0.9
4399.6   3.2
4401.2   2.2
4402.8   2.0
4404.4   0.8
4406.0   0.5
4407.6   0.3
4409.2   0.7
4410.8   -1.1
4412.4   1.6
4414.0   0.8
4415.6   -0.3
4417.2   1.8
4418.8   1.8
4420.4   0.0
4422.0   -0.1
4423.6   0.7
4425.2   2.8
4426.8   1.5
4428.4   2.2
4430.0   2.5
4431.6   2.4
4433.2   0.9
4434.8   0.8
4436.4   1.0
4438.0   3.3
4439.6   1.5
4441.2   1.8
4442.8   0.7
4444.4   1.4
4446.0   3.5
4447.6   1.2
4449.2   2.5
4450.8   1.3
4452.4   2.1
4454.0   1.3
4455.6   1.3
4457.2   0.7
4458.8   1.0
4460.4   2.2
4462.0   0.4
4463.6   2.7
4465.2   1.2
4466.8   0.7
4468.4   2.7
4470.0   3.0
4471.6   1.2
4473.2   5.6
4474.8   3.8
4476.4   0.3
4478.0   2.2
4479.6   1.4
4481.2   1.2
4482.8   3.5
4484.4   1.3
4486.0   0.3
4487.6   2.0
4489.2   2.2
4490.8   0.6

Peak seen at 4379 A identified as [O II]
